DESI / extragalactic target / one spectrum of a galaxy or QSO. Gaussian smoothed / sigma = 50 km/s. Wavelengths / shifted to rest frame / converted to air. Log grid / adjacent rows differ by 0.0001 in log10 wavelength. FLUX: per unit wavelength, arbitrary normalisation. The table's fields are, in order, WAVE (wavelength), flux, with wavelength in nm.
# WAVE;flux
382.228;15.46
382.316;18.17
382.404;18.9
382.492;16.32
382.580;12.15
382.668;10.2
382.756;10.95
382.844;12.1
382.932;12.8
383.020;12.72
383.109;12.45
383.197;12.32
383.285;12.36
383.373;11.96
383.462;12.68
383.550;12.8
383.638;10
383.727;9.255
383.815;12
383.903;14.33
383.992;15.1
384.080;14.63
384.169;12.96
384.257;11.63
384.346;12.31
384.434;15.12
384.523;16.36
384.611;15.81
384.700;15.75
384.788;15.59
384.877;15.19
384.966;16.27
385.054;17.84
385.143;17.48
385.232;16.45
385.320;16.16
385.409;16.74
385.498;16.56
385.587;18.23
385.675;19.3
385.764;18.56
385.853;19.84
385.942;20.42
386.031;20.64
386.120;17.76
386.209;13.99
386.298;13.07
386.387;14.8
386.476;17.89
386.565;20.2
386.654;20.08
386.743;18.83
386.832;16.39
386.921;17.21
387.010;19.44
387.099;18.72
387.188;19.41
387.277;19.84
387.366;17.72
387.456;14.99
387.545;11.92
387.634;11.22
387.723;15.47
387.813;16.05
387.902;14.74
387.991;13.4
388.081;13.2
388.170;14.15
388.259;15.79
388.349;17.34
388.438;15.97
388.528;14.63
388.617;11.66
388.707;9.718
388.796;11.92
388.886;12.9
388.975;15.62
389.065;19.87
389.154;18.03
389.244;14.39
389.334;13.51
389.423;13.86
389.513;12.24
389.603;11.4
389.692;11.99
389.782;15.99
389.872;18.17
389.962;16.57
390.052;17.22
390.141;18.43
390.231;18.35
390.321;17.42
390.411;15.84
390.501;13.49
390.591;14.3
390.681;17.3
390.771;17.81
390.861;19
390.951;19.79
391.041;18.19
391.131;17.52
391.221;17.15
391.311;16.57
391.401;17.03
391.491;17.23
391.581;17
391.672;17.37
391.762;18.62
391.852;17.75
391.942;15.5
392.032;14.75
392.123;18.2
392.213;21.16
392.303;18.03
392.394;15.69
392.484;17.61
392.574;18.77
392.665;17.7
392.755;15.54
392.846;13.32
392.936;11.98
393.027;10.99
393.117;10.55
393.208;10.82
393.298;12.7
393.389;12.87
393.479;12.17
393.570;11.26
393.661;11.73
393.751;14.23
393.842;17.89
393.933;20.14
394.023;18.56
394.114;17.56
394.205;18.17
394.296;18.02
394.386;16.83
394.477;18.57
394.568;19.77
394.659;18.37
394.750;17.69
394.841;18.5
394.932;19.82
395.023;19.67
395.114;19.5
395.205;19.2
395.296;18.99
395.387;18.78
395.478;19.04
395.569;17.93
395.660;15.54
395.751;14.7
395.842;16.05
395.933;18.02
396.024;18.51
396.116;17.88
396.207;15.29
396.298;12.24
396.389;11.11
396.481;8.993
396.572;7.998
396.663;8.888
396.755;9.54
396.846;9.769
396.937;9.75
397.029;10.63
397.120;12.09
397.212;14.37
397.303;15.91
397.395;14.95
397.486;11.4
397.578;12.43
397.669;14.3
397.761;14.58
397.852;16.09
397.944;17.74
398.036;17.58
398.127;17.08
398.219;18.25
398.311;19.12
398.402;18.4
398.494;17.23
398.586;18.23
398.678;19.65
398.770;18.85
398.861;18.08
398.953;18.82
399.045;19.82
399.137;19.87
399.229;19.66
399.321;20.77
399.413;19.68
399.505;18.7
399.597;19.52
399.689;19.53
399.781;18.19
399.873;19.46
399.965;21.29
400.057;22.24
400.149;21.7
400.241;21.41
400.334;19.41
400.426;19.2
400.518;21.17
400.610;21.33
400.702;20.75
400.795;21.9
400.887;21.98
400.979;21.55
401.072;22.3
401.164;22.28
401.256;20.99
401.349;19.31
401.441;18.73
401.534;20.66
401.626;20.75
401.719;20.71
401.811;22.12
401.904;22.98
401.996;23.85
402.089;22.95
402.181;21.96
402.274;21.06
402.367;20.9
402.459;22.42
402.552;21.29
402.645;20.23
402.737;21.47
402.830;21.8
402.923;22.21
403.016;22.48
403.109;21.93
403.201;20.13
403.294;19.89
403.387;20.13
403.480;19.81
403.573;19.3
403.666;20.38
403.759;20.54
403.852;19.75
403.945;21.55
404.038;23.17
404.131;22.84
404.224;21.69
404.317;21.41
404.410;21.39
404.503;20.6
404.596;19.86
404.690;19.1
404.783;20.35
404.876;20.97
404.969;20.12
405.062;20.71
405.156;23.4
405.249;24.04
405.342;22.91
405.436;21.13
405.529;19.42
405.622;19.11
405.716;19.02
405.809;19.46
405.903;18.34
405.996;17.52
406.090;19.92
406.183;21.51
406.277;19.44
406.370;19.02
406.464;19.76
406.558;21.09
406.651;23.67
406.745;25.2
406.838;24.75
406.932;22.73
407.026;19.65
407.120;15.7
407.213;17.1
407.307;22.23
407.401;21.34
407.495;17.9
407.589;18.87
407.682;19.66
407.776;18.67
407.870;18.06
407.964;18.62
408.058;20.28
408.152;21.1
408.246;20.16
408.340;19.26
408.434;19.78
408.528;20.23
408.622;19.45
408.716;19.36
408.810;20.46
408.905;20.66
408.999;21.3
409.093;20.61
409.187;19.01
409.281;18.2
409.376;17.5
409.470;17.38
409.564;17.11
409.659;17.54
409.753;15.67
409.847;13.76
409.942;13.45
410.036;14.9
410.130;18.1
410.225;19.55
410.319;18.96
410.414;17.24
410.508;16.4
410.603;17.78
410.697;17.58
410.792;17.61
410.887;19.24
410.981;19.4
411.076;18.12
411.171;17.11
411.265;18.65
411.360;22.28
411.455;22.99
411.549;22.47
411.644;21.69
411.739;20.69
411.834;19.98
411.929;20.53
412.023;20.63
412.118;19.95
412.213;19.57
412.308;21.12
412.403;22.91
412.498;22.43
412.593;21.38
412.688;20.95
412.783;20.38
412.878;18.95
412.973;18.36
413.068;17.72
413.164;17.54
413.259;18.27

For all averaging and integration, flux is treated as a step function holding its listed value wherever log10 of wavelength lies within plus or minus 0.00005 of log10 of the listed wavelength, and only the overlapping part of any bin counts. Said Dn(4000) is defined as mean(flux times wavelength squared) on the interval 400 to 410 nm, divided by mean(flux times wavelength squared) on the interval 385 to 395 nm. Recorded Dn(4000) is 1.35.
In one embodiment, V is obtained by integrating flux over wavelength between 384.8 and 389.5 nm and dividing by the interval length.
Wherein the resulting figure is 16.2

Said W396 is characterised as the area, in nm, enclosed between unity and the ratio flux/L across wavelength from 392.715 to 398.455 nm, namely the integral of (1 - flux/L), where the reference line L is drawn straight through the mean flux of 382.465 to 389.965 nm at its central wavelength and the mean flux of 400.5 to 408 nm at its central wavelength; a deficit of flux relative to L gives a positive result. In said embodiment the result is 0.89 nm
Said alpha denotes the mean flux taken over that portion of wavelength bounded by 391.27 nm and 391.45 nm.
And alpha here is 16.8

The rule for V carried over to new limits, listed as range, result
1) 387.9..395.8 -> 16.1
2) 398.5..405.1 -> 20.7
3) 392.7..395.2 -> 15.9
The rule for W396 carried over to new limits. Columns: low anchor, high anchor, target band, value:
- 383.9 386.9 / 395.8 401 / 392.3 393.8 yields 0.27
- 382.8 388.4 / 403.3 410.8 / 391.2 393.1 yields 0.03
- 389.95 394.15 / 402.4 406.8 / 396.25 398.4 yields 0.57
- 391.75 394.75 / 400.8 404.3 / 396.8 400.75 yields 0.32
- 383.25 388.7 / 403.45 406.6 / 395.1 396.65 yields 0.22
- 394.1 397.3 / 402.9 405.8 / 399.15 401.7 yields -0.28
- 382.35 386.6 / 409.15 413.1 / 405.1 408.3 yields -0.36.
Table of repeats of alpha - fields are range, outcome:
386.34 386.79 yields 18.3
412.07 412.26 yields 19.7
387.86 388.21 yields 13.9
